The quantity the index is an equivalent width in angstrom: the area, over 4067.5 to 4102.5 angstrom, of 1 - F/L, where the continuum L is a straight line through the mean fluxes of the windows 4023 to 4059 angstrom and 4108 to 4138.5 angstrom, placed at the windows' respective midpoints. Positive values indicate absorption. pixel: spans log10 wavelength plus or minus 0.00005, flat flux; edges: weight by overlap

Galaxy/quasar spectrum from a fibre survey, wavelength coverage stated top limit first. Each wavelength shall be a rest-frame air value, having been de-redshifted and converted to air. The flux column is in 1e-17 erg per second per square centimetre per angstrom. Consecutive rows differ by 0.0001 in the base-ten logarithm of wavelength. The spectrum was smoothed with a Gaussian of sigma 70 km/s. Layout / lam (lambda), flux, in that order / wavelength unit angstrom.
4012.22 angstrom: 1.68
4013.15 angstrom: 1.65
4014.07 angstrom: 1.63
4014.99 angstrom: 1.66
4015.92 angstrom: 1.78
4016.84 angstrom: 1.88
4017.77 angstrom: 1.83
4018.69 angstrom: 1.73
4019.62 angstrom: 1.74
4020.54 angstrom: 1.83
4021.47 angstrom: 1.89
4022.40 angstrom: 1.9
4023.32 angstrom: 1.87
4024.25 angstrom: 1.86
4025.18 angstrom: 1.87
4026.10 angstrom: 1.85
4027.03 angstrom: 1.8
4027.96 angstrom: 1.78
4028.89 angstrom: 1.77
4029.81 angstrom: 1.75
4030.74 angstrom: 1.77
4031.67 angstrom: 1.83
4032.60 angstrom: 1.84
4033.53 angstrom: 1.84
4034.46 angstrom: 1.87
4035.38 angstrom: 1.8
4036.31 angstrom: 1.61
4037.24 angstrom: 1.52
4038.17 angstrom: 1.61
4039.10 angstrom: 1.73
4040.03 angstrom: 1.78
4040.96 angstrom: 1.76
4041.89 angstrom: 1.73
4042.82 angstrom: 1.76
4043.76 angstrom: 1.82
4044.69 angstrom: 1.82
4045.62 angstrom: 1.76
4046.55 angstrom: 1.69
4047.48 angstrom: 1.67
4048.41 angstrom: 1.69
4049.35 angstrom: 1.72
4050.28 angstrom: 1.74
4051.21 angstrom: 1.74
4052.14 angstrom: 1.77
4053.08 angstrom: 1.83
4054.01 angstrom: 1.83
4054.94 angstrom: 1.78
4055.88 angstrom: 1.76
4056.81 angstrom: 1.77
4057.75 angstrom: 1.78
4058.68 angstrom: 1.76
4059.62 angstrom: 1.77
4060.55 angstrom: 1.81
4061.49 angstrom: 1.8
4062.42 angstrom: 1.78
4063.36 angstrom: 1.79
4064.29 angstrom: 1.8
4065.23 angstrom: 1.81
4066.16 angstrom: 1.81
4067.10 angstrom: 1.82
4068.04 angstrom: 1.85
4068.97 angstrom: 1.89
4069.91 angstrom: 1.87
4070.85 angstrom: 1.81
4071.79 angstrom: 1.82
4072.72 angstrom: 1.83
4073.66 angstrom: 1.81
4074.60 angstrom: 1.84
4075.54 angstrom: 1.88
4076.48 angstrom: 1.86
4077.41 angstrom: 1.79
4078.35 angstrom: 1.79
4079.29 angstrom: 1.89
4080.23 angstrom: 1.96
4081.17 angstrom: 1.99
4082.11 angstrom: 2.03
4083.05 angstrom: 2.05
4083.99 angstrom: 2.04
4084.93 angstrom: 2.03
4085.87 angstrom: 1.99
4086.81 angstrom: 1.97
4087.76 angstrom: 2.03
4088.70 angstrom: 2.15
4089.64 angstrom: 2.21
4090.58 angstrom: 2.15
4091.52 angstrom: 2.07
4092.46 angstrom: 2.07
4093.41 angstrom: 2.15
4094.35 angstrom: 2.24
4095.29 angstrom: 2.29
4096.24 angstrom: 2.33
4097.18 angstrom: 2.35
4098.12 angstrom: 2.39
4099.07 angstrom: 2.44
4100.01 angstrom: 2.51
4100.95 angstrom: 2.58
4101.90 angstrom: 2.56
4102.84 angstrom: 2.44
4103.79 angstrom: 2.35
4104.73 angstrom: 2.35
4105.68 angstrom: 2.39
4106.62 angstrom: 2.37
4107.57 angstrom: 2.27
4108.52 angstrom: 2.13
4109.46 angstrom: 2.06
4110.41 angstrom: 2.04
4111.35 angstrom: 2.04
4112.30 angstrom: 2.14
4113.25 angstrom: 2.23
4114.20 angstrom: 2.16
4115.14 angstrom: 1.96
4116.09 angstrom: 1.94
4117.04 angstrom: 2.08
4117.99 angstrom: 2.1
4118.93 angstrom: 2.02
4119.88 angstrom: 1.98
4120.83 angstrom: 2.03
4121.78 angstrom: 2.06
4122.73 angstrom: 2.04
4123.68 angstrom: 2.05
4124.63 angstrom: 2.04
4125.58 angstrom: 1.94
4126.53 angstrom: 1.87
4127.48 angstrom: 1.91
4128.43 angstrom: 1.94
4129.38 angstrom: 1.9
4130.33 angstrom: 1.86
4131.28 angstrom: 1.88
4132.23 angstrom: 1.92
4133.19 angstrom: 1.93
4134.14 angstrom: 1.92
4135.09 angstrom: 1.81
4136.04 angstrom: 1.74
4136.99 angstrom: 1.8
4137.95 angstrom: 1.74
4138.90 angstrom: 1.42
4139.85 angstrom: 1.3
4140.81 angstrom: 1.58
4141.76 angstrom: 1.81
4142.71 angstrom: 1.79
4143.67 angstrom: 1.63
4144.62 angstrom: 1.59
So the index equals -3.51 angstrom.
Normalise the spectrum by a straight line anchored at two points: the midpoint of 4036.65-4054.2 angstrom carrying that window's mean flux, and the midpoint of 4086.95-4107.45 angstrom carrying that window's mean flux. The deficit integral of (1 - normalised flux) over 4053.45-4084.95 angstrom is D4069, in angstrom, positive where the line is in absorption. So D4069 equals 2.27 angstrom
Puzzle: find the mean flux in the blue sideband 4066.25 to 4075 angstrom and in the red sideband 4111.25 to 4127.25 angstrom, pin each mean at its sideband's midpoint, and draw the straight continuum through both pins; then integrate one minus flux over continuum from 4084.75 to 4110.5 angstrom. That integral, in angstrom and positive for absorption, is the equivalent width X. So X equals -4.0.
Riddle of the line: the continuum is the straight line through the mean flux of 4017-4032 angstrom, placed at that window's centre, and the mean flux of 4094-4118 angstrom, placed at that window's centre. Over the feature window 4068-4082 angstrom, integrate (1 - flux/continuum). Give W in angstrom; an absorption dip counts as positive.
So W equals 1.5 angstrom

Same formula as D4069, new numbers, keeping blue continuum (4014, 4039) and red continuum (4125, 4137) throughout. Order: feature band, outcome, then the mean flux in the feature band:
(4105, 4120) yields -2.1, 2.13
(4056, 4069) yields 0.1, 1.8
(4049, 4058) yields 0.2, 1.77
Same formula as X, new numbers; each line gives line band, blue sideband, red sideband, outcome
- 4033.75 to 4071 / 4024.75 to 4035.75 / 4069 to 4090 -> 2.0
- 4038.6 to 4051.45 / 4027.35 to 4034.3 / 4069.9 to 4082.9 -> 0.6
